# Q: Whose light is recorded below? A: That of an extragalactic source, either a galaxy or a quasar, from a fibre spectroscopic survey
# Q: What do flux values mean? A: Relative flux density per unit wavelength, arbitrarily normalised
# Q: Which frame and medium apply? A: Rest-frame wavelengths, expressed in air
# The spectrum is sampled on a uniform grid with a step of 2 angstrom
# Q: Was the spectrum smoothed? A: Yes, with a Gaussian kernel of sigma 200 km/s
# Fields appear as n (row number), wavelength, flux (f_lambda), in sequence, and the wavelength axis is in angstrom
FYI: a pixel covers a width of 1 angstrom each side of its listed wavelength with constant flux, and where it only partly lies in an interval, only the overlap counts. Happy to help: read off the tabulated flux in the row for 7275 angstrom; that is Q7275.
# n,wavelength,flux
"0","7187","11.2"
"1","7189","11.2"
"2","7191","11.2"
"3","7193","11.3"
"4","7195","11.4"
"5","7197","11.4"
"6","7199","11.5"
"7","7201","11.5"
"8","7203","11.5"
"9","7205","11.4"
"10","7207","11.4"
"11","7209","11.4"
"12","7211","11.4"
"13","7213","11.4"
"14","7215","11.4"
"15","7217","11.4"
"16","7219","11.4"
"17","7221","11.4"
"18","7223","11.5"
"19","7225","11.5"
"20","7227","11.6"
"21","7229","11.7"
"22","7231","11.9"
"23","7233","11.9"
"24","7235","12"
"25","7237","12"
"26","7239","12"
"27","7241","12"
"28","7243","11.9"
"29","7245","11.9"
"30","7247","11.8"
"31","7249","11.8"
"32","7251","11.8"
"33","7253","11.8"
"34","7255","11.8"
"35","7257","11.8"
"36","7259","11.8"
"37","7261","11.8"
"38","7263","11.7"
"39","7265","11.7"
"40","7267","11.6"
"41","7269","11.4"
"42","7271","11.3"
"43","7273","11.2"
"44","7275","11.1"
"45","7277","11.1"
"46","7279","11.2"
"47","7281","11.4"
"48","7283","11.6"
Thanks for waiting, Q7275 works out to 11.1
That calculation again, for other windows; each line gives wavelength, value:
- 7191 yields 11.2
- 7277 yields 11.1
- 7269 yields 11.4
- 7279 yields 11.2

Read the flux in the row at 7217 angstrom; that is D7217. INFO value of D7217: 11.4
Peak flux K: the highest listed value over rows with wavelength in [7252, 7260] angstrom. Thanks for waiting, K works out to 11.8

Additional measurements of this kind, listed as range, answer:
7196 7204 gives 11.5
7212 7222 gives 11.4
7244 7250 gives 11.9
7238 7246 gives 12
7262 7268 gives 11.7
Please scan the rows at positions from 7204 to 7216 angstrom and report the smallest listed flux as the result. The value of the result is 11.4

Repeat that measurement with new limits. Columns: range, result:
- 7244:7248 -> 11.8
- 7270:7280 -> 11.1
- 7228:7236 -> 11.7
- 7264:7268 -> 11.6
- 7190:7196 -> 11.2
